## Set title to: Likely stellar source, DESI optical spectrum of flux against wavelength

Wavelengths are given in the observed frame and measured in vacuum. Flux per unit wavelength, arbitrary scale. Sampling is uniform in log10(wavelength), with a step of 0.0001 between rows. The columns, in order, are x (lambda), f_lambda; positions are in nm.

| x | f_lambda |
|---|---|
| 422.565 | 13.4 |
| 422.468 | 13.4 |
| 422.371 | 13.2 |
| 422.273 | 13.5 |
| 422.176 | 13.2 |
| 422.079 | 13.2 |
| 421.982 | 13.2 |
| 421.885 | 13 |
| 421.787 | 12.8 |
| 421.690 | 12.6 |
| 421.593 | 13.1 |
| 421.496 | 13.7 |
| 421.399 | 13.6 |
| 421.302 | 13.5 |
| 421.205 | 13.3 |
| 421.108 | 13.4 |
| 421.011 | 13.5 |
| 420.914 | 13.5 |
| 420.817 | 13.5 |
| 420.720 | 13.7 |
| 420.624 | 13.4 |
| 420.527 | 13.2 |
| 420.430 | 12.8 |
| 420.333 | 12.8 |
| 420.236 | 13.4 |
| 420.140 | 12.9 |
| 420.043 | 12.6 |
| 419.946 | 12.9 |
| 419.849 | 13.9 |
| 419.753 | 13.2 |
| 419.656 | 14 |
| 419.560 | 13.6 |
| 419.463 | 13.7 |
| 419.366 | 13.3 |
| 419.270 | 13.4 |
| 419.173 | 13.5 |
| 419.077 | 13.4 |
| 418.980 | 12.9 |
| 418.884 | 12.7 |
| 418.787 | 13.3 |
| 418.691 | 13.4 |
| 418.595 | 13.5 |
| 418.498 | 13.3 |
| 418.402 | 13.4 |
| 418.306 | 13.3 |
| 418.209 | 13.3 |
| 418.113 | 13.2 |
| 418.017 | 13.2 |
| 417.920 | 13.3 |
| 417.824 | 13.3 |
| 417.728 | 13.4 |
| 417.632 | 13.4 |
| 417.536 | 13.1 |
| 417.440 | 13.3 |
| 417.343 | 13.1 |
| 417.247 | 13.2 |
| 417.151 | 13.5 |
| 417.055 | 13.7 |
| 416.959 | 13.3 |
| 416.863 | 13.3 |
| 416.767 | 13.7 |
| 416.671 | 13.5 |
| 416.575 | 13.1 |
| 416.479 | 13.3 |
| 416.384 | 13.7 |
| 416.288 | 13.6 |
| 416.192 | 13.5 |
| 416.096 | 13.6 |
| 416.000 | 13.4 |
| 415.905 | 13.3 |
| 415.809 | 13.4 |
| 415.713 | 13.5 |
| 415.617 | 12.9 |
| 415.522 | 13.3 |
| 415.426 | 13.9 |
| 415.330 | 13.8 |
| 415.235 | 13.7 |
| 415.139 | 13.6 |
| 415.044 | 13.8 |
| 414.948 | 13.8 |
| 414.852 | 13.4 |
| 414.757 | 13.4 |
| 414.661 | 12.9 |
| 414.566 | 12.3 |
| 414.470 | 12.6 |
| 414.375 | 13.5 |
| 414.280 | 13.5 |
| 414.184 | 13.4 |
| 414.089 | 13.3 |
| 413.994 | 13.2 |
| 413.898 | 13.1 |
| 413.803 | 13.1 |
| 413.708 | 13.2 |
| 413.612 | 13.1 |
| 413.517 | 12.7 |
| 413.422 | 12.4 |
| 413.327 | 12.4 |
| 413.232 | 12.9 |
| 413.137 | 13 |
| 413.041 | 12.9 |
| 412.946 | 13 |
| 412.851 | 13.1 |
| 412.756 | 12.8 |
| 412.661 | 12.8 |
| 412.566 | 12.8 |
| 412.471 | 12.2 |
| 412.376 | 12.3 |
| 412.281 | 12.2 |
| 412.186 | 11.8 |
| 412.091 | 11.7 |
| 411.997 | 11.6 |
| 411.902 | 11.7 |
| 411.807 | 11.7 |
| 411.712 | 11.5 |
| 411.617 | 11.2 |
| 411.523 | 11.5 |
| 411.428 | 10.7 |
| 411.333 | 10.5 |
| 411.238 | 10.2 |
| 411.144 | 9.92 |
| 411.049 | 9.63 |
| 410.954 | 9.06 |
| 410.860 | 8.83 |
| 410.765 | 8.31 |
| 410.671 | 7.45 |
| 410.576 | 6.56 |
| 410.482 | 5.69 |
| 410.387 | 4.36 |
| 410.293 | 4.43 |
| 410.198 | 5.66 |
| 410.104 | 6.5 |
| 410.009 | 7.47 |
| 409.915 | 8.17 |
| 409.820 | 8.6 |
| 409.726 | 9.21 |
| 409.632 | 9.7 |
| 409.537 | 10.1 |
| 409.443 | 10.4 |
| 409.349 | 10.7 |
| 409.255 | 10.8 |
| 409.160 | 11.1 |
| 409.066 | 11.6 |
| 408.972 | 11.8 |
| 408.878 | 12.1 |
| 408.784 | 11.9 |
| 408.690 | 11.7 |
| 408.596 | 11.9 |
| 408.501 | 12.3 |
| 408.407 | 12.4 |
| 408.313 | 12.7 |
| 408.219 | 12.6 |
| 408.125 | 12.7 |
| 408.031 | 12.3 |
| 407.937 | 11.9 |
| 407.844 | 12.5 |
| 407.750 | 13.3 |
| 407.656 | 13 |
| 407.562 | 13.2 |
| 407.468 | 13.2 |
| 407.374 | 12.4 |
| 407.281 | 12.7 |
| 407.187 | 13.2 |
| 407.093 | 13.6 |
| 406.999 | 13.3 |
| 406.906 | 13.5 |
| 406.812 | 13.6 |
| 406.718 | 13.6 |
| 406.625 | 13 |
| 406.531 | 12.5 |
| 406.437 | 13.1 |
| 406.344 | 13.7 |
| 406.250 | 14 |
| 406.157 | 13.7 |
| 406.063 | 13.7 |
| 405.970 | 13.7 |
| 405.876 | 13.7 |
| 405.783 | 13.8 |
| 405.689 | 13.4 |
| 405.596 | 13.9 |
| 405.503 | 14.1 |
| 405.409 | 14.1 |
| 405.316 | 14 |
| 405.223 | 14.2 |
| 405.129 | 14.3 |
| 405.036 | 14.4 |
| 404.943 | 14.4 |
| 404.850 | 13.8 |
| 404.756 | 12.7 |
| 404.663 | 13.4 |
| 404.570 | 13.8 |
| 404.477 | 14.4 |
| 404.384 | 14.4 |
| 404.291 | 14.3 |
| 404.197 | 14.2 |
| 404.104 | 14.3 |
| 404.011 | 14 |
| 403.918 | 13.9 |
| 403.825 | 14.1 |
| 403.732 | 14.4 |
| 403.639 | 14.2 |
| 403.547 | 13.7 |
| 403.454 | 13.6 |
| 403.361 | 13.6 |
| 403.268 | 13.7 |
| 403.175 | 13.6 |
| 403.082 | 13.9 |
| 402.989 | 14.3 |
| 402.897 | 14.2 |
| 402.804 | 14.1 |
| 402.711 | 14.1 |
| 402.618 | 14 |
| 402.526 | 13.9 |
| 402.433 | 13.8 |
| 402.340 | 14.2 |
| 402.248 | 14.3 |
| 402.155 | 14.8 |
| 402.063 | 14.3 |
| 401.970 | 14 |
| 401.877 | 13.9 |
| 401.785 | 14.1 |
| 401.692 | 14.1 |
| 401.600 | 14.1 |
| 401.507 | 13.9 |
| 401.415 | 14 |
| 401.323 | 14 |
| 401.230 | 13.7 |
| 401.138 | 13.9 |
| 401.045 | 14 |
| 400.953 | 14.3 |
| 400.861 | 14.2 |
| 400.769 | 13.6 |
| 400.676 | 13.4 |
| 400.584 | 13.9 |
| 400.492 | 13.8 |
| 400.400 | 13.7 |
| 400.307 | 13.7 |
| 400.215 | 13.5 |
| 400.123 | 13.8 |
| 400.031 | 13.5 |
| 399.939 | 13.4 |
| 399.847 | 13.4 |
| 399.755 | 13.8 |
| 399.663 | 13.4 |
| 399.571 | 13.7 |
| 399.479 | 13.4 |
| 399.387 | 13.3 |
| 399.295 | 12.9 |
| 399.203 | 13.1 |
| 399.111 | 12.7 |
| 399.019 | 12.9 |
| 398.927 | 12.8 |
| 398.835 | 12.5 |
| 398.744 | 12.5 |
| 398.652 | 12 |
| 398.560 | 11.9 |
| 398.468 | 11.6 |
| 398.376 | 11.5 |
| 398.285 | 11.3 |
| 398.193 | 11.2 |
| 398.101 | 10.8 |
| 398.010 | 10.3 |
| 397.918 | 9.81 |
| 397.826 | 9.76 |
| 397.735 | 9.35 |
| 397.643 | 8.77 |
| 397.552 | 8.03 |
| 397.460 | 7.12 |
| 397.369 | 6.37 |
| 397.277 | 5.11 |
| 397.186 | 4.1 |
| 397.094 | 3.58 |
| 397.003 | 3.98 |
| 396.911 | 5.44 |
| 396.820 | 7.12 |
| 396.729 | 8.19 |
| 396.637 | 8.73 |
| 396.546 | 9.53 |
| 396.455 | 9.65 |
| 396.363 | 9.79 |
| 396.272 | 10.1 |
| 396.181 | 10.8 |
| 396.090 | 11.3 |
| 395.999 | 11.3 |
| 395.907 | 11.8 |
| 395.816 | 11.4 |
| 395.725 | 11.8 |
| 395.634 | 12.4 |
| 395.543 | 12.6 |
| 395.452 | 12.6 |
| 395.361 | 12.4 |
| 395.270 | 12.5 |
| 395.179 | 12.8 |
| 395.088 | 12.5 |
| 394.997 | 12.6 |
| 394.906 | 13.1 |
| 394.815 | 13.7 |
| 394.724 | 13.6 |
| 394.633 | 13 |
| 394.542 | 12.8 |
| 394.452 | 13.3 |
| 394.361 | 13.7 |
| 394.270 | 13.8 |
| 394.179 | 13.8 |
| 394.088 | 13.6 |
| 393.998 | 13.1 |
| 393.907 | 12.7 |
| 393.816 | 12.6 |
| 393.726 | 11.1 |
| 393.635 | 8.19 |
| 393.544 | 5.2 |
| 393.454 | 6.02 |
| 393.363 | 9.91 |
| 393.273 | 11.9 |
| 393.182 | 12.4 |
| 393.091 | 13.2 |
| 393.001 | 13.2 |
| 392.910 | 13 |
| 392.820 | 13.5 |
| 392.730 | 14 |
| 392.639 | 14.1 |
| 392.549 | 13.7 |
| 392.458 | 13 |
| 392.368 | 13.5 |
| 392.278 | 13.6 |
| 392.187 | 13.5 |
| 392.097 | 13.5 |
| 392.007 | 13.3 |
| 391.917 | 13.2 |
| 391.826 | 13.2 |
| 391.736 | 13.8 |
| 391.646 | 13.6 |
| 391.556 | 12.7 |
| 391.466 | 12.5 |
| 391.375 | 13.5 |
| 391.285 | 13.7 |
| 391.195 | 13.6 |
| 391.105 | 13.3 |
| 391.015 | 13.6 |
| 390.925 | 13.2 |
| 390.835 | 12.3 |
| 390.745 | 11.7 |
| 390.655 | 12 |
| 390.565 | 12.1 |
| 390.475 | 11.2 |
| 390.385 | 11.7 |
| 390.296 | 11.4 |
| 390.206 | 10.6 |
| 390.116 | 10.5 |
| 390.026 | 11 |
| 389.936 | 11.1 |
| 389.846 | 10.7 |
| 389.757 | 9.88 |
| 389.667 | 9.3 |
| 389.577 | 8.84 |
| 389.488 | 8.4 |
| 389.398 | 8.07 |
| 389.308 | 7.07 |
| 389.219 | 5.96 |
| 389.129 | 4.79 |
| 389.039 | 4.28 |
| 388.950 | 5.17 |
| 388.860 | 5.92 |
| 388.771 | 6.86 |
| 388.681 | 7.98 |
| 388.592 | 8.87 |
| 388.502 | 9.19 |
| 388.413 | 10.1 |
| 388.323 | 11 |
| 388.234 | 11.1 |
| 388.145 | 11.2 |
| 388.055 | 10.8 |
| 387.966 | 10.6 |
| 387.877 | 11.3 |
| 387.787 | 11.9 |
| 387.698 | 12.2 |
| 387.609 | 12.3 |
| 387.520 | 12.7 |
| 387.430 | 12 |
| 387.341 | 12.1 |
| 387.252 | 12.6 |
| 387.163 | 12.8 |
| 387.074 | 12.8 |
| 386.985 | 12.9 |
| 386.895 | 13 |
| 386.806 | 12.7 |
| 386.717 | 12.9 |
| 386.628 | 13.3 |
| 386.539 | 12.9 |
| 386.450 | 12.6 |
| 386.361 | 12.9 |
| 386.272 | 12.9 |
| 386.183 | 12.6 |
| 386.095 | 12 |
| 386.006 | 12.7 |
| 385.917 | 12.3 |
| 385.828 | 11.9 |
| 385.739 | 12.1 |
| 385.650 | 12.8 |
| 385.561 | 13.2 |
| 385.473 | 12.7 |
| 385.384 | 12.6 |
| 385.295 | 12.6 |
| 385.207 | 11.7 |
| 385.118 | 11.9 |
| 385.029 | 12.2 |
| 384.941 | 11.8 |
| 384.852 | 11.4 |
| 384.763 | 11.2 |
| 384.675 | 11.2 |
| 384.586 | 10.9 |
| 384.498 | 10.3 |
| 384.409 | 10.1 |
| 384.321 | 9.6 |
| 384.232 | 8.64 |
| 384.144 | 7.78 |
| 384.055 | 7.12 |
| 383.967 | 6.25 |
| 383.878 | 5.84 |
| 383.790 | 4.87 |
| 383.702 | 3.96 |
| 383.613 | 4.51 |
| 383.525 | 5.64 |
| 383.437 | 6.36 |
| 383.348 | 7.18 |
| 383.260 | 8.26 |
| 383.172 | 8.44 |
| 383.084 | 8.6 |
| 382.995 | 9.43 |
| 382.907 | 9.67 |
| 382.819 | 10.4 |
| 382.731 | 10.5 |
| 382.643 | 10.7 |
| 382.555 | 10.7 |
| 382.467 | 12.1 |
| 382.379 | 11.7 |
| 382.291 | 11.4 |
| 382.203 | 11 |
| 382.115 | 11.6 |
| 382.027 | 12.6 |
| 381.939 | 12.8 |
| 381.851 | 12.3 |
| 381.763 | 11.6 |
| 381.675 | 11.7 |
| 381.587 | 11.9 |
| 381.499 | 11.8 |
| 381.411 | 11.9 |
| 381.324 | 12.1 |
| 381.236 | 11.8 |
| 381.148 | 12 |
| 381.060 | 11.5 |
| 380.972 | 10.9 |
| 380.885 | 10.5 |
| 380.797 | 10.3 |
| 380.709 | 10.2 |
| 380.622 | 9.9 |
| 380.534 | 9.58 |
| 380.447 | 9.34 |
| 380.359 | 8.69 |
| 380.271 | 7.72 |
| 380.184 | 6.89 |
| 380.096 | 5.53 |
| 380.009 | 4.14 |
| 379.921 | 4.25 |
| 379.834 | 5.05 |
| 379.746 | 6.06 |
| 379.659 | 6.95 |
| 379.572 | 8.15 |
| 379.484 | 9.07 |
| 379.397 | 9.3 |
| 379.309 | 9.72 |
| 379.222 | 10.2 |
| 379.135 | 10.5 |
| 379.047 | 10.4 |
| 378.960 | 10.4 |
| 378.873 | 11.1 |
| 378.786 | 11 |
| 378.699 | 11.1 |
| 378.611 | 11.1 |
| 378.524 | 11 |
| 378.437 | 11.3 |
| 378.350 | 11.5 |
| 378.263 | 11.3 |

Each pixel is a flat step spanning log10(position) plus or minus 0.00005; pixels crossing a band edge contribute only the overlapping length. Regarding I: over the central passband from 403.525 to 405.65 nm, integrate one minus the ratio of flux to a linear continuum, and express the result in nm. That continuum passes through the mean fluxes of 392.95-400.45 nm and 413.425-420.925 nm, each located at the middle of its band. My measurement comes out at -0.36 nm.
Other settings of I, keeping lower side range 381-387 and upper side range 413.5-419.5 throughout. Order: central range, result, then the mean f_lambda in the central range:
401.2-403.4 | -0.328 nm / 14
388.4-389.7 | 0.450 nm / 7.3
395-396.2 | -0.039 nm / 12.1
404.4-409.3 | -0.209 nm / 13.1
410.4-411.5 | 0.356 nm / 8.72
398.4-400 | -0.123 nm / 12.9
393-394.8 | -0.048 nm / 11.9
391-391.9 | -0.157 nm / 13.3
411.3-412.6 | 0.130 nm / 11.7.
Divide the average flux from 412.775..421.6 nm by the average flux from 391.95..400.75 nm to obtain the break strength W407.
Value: 1.15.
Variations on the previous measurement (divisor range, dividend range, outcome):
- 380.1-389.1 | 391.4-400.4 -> 1.10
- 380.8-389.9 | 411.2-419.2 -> 1.24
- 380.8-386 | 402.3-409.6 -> 1.28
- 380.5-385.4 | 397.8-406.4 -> 1.34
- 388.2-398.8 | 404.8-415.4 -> 1.11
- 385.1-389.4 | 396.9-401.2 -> 1.04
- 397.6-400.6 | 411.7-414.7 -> 1.02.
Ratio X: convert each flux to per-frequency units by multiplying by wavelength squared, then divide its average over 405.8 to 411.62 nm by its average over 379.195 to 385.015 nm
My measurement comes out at 1.4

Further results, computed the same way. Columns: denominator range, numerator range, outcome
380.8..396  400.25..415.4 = 1.23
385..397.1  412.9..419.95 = 1.32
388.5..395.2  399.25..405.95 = 1.28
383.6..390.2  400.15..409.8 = 1.41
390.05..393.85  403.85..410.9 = 1.05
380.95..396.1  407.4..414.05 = 1.10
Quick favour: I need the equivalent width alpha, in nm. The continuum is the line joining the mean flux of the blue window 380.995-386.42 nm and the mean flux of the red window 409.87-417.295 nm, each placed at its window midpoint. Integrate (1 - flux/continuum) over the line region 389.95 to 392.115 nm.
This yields -0.33 nm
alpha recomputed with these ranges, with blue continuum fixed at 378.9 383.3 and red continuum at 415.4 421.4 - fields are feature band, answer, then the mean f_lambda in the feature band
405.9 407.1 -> -0.12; 13.5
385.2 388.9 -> -0.47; 11.7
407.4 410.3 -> 0.35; 10.9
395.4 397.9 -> 0.52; 8.93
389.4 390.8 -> 0.01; 10.6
